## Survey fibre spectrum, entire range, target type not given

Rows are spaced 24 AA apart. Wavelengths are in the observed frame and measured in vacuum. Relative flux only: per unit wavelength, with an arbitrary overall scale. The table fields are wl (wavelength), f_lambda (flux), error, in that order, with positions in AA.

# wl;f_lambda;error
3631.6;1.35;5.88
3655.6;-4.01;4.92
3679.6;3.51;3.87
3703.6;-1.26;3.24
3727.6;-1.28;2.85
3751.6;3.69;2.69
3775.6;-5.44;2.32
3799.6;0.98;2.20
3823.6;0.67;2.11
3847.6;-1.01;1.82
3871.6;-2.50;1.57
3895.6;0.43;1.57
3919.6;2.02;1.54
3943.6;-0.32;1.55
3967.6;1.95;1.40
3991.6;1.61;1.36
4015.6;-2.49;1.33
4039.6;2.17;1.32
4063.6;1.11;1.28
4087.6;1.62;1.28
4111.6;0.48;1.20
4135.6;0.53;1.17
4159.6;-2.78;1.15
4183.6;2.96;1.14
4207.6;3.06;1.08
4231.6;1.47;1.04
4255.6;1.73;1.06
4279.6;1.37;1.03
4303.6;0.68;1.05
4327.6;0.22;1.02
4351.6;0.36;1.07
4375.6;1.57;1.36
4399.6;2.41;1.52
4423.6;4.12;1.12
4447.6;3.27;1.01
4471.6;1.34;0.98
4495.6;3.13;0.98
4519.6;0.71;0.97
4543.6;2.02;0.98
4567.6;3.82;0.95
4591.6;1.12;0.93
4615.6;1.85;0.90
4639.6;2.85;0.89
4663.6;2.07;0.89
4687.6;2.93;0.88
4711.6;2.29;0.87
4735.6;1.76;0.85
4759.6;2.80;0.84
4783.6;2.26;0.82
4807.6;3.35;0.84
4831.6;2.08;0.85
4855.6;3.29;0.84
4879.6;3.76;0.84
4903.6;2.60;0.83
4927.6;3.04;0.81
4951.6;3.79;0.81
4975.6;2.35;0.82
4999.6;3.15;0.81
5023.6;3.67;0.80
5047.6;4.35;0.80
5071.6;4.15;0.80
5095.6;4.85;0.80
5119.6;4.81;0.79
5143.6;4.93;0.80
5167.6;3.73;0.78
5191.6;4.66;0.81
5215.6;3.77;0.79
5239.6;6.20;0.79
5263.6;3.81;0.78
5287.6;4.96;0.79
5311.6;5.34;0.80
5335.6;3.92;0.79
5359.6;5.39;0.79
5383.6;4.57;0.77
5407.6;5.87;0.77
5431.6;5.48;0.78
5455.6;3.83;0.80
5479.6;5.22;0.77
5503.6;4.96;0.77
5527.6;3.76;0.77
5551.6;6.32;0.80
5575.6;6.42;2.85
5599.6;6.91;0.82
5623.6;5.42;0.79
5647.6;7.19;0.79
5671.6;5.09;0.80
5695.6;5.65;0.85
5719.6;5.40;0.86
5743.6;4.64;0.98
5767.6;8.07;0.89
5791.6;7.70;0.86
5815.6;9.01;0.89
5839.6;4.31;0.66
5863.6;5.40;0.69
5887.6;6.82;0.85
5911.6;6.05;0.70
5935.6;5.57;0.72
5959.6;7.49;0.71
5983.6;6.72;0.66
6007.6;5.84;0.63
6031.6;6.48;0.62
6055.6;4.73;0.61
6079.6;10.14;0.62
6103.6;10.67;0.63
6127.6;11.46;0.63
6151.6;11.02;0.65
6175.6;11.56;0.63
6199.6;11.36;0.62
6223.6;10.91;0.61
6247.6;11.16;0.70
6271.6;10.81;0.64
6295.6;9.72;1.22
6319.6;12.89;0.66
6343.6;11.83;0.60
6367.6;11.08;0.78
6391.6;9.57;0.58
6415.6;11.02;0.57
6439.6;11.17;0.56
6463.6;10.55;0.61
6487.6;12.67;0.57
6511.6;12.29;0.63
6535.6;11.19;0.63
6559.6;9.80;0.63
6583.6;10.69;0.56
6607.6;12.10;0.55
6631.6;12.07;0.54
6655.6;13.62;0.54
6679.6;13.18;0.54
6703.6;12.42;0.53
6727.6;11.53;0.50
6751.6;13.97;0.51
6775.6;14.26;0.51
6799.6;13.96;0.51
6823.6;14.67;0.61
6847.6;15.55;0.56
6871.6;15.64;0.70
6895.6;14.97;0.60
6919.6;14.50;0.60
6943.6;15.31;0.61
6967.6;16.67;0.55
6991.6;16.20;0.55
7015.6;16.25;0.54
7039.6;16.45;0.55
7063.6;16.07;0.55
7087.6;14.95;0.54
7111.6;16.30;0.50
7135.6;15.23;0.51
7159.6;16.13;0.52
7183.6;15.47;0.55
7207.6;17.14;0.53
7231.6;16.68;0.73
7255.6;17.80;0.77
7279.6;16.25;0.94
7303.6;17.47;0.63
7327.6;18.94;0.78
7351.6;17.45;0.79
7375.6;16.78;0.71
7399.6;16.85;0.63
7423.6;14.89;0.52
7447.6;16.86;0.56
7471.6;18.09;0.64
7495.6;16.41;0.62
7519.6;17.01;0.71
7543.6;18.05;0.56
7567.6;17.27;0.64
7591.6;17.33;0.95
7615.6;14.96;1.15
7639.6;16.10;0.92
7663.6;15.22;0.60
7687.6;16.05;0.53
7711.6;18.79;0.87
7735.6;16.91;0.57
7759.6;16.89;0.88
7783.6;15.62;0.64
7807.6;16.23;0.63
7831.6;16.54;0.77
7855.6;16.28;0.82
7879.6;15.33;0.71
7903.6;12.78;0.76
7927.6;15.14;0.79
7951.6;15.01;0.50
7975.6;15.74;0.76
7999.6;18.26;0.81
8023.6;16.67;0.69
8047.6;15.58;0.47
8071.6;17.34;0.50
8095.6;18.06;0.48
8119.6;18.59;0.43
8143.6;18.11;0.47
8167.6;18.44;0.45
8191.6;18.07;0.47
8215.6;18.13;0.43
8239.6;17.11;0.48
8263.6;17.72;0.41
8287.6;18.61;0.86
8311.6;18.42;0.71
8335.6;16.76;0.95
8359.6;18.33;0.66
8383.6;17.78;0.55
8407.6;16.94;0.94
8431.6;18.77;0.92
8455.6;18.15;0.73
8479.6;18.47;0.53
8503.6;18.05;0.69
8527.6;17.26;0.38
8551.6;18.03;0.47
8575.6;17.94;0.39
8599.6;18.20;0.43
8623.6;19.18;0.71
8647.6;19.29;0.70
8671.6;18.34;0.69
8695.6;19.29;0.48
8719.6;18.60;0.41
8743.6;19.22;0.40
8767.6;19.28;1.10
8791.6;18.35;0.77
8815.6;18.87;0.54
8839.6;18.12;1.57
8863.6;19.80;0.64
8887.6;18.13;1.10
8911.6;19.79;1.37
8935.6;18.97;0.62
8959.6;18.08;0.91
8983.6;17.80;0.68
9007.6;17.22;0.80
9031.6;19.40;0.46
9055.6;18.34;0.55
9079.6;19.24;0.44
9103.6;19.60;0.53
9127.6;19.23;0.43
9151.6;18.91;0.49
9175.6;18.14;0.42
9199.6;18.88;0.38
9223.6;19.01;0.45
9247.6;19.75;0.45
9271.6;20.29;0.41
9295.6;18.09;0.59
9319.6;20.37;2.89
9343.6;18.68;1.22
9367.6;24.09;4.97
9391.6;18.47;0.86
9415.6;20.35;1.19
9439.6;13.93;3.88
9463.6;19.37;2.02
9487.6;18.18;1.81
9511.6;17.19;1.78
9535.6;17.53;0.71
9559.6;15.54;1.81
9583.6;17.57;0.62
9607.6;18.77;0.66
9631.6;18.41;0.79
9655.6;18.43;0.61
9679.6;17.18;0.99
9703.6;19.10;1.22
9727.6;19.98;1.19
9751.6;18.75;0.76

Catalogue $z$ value 0.53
